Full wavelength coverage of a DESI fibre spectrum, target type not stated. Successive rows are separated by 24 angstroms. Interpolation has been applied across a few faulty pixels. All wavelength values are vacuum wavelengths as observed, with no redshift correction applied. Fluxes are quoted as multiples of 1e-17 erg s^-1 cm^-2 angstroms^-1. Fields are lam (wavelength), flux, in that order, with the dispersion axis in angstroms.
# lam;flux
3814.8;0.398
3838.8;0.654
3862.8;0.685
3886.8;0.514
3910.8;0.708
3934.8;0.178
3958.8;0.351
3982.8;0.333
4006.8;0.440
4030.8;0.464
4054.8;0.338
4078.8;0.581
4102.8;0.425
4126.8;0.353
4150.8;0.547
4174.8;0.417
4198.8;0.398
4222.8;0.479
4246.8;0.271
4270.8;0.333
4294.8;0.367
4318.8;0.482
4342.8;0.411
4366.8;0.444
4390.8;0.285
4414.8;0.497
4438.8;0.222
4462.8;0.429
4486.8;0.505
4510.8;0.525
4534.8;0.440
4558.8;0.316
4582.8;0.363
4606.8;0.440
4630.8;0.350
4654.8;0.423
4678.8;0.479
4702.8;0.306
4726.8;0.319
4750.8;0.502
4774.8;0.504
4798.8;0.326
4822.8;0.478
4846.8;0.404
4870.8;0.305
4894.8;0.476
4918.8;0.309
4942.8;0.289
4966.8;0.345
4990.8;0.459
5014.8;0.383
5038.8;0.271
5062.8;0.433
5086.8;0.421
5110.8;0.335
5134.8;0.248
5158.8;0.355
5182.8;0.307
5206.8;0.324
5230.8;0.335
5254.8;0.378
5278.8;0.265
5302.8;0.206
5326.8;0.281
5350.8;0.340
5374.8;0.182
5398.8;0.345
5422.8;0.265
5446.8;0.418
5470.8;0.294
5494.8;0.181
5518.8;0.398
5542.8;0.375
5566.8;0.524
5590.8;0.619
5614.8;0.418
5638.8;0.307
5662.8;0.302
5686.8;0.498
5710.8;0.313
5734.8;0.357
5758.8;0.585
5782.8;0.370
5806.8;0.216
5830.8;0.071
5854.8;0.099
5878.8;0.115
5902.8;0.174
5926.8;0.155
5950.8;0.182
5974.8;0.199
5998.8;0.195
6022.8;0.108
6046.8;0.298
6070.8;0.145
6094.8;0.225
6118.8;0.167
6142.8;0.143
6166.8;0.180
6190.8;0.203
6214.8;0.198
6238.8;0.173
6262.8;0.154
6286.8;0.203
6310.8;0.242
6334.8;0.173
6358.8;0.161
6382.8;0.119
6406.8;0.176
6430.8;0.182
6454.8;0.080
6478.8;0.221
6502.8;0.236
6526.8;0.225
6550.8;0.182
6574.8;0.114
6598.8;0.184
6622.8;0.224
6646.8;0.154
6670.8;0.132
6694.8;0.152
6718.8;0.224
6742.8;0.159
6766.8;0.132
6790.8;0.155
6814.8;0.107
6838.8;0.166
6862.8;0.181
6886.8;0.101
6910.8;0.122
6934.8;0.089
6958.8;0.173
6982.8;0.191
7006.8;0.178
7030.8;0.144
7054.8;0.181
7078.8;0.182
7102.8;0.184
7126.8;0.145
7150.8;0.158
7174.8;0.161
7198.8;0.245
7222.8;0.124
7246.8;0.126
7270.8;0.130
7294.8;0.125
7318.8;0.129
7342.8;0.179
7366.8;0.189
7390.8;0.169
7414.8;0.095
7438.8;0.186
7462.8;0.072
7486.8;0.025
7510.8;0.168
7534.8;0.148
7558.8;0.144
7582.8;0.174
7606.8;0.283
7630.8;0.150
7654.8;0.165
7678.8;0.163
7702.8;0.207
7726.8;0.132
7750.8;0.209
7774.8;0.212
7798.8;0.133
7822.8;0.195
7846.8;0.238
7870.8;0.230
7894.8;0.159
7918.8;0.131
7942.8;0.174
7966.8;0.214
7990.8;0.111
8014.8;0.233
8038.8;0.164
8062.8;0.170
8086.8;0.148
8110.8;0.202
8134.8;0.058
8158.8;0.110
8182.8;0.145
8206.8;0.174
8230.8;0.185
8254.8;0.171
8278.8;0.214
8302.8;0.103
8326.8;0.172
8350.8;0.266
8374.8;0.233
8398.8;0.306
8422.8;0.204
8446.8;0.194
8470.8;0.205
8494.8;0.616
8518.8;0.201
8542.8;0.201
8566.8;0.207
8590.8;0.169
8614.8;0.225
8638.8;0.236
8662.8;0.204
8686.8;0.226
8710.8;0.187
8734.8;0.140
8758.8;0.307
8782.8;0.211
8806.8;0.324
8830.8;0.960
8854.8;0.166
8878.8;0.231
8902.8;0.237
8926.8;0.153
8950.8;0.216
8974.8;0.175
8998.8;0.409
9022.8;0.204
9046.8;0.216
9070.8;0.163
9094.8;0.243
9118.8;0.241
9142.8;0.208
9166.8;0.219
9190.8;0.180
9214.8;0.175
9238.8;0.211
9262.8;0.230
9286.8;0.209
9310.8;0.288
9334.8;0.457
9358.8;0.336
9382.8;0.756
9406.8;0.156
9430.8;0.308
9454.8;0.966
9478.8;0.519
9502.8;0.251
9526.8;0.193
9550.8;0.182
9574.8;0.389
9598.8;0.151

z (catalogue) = 1.662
